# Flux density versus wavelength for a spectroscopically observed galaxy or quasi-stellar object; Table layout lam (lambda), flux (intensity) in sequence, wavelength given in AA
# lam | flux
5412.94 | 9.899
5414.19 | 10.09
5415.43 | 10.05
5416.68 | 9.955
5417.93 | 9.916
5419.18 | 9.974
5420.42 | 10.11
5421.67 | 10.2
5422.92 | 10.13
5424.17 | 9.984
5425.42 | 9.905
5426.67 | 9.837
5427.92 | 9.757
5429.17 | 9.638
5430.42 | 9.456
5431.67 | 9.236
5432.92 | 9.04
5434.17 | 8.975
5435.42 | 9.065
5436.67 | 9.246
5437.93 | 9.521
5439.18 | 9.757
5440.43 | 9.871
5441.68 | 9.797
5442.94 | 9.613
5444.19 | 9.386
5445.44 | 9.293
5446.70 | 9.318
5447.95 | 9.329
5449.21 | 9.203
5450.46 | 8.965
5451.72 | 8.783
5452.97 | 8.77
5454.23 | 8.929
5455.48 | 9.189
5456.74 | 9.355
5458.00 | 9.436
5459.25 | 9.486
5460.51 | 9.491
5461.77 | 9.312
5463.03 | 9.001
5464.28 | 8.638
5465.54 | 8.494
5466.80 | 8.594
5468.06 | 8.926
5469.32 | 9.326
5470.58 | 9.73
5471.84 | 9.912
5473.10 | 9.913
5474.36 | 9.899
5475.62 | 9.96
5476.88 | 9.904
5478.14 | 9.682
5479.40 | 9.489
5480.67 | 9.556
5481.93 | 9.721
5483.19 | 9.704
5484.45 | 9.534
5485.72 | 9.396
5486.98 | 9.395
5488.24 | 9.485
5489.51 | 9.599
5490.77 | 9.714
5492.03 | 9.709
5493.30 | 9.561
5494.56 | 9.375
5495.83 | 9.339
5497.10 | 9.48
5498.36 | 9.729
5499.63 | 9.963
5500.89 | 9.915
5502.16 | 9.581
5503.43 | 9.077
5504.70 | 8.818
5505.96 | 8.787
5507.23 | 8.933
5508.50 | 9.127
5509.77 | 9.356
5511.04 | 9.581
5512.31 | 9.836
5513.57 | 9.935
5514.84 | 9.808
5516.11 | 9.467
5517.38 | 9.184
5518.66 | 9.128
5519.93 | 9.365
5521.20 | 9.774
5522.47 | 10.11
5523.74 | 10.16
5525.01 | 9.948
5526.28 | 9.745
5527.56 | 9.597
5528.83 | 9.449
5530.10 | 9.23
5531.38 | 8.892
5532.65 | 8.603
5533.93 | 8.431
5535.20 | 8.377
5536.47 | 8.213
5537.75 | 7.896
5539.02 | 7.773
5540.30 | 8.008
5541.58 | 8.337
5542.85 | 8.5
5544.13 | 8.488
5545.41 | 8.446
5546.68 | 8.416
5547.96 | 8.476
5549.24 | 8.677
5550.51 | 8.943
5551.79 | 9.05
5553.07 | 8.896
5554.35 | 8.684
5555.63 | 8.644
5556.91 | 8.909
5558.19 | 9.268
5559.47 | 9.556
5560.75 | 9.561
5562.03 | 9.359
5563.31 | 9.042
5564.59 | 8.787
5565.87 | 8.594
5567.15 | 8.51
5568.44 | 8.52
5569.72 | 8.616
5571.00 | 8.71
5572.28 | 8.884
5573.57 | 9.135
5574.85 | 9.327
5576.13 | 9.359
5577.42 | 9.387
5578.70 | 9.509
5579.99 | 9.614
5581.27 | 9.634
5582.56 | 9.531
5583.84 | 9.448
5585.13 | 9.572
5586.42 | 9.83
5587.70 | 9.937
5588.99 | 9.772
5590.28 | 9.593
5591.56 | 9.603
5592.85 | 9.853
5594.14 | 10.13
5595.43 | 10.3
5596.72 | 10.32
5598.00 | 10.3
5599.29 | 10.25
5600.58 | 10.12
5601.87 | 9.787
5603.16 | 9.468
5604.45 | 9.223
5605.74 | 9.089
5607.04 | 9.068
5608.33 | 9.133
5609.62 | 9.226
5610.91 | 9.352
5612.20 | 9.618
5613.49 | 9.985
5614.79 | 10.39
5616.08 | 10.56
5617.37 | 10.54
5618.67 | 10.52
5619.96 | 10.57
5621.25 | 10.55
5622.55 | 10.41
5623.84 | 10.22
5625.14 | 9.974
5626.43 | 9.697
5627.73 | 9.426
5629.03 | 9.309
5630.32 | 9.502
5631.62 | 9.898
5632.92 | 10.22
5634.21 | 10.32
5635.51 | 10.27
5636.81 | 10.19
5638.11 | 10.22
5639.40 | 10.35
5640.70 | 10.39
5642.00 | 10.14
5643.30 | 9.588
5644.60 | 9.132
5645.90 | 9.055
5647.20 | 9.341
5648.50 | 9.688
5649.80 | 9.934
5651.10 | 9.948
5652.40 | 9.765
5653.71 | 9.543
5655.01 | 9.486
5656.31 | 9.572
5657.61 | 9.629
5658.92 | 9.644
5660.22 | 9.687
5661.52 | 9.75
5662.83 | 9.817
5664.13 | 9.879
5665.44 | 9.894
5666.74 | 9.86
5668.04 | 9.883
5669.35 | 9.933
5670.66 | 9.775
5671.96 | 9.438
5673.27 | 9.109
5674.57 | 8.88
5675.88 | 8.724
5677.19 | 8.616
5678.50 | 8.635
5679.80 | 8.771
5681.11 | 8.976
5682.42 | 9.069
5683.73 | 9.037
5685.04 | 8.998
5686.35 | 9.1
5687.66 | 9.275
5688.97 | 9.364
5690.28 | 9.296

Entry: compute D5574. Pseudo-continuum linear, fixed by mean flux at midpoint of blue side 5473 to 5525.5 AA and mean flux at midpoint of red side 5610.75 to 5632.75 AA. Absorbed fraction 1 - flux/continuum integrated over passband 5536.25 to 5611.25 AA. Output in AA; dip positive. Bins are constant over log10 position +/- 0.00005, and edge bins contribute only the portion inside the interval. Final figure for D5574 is 5.3 AA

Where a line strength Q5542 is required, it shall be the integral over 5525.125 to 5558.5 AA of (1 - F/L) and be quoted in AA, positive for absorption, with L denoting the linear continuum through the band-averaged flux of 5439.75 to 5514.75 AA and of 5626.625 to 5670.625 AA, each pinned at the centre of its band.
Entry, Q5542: 2.98 AA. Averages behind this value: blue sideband 9.41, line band 8.7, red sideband 9.79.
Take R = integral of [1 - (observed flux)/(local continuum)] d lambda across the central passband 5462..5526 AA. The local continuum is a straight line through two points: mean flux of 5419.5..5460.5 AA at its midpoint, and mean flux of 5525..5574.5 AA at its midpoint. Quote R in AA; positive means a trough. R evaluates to -2.57 AA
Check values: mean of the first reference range 9.46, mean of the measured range 9.49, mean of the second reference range 8.79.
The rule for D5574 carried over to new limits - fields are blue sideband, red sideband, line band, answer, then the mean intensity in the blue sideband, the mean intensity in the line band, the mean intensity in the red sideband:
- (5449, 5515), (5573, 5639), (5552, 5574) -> 1.7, 9.4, 8.92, 9.83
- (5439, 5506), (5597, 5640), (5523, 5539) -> 1.0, 9.42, 9.01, 9.94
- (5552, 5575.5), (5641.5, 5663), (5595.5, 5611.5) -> -0.7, 8.95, 9.64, 9.62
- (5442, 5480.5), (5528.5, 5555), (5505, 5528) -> -2.0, 9.32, 9.54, 8.55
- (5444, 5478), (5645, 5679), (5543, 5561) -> 1.1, 9.28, 8.83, 9.52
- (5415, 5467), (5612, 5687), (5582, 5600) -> -0.5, 9.43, 9.89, 9.71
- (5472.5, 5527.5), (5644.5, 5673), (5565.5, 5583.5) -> 1.0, 9.58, 9.11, 9.67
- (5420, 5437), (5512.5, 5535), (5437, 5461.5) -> 0.6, 9.61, 9.34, 9.45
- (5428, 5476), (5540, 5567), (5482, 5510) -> -1.1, 9.31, 9.44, 8.8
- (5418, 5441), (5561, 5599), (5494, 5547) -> 2.1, 9.66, 9.15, 9.43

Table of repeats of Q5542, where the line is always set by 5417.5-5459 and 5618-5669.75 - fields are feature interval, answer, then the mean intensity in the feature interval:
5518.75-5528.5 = -0.1 AA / 9.77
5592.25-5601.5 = -0.4 AA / 10.2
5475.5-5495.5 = -0.1 AA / 9.6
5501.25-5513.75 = 0.4 AA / 9.29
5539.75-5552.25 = 1.5 AA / 8.53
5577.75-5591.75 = 0.2 AA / 9.64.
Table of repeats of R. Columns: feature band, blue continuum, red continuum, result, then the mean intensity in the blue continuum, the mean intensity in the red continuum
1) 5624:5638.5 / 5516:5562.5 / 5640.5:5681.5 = -0.8 AA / 8.95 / 9.51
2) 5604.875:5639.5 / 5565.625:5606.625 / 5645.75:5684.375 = -1.7 AA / 9.5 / 9.45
